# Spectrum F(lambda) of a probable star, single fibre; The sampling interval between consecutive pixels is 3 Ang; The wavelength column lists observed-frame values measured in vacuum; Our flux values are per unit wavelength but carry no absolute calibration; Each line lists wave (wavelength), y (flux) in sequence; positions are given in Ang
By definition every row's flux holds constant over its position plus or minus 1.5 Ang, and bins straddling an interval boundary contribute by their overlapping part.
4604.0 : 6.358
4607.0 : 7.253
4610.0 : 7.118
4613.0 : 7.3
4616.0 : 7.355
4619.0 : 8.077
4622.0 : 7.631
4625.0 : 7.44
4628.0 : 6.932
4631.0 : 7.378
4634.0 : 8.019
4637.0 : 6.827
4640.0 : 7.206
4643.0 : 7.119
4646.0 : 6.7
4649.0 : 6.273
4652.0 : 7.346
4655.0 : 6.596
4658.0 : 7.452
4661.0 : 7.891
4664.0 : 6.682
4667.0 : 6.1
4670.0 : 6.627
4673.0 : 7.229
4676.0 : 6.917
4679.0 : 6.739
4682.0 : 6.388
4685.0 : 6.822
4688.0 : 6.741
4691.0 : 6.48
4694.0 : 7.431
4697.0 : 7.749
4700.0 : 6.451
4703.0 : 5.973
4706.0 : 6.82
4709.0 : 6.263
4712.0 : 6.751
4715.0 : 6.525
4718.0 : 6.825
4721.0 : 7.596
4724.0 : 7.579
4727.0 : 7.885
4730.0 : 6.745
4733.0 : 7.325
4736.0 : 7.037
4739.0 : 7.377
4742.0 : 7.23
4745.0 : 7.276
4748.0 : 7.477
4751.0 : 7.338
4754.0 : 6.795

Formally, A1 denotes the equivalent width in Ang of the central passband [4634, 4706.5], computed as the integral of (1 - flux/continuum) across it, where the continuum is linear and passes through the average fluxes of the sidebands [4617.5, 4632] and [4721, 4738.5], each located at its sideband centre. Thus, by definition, 5.3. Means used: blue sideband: 7.5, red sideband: 7.34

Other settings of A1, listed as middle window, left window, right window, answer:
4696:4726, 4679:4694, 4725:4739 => 0.7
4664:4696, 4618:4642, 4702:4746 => 2.0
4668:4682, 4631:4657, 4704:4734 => 0.5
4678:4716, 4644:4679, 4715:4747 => 2.0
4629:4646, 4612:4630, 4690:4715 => 0.2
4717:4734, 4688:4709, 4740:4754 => -0.7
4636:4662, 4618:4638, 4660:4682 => 0.4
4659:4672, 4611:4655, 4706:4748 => 0.6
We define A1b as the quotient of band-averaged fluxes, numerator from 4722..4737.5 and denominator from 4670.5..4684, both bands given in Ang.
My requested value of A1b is 1.08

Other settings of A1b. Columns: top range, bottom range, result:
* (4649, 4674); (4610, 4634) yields 0.93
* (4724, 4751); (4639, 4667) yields 1.05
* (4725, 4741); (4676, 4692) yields 1.09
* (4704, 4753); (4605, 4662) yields 0.98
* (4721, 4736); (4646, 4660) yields 1.06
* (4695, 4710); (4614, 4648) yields 0.91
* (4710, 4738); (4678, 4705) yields 1.06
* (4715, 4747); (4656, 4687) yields 1.05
